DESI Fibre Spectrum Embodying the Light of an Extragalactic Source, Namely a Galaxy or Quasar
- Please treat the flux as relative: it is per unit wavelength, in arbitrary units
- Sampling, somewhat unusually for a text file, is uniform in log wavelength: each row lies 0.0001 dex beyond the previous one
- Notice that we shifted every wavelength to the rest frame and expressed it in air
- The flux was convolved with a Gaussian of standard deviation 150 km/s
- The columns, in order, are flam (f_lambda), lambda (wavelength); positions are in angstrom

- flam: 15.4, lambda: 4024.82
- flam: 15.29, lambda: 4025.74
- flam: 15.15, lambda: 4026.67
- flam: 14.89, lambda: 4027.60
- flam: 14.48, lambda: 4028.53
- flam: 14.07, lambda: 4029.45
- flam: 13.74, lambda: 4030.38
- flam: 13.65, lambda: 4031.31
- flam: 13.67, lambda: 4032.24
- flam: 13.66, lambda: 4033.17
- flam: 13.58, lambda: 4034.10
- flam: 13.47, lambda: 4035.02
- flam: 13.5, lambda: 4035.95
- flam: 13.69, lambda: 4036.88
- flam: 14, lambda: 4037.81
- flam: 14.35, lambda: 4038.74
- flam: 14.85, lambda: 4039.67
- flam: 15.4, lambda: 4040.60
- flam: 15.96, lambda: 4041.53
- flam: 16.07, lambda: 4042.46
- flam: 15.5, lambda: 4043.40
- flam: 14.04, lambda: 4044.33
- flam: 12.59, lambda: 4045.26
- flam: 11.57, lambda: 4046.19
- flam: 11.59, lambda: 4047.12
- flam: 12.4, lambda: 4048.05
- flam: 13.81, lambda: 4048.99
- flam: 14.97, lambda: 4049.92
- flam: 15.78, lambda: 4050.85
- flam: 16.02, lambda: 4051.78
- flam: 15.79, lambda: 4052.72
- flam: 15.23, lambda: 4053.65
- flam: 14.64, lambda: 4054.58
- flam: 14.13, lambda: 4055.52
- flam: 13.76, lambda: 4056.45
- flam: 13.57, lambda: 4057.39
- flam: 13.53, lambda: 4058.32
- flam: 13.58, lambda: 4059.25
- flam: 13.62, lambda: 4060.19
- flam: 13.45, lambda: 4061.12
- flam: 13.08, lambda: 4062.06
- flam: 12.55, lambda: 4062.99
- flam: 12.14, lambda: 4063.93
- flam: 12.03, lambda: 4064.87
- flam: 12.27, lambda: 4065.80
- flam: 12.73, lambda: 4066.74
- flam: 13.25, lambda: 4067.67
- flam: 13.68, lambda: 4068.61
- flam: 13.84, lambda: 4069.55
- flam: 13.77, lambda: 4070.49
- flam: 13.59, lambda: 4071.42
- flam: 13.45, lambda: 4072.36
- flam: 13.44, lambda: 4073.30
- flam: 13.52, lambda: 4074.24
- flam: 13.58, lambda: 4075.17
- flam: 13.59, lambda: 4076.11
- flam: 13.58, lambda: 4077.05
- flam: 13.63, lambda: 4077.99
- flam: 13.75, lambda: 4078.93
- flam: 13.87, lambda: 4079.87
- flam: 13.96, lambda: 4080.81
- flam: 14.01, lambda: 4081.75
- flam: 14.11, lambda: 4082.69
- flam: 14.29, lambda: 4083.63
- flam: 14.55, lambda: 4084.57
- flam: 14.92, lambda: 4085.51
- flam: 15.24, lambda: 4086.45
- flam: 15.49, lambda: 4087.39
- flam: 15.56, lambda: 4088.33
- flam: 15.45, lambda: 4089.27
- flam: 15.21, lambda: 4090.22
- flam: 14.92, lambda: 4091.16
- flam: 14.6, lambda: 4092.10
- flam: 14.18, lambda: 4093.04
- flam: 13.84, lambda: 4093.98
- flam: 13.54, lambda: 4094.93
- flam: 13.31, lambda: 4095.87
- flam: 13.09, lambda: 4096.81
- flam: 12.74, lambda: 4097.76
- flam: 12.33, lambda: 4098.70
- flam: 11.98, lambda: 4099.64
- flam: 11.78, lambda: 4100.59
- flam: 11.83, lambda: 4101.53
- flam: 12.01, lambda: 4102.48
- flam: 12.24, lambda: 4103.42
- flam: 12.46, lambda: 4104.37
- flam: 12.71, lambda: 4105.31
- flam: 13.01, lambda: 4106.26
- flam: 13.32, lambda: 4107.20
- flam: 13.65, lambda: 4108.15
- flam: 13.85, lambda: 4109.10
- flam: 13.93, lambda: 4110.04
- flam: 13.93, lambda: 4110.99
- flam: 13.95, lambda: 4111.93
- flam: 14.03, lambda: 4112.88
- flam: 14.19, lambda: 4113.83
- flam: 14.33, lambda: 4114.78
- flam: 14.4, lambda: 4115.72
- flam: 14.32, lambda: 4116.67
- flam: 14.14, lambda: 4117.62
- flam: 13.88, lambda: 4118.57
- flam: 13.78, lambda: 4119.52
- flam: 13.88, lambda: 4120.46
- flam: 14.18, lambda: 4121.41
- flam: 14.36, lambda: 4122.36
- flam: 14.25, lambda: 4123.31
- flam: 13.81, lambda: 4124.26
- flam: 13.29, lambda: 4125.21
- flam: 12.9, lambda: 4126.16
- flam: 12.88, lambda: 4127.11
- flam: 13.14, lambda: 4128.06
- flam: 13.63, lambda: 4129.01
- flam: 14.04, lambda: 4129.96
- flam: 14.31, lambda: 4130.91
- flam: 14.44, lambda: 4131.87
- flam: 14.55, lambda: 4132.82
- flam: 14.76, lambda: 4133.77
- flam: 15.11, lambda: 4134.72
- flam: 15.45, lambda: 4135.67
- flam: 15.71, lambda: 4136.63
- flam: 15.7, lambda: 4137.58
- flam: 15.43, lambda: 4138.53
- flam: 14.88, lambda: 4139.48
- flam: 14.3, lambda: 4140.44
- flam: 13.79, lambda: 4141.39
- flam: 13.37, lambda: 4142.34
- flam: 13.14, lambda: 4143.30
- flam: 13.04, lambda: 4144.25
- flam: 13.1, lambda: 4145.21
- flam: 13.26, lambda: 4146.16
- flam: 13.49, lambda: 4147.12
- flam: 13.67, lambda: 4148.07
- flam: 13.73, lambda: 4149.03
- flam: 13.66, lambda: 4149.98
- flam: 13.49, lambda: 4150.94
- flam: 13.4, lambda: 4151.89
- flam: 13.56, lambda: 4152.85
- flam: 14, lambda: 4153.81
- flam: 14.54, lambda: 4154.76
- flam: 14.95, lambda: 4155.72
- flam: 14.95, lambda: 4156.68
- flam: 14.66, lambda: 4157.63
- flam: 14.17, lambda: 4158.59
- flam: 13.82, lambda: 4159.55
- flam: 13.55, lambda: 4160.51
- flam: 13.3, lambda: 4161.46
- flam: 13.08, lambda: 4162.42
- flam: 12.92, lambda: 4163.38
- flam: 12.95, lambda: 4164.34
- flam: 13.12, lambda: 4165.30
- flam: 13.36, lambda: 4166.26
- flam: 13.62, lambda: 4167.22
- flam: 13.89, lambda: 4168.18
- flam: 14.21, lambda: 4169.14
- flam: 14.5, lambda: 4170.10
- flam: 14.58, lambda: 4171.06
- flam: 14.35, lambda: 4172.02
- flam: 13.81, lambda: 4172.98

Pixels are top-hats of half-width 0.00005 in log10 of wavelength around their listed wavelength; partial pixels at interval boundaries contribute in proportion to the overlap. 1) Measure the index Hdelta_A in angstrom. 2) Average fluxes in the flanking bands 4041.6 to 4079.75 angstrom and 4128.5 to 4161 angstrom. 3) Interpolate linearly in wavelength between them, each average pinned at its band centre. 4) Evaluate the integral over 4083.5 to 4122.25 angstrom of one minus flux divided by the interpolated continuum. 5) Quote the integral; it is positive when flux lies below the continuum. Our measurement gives 0.42 angstrom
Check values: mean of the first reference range 13.7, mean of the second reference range 14.2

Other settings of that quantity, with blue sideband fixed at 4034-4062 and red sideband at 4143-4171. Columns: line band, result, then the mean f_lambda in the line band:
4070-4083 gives 0.3 angstrom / 13.7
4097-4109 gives 1.2 angstrom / 12.6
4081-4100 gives -0.3 angstrom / 14.2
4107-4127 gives -0.1 angstrom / 13.9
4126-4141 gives -0.7 angstrom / 14.5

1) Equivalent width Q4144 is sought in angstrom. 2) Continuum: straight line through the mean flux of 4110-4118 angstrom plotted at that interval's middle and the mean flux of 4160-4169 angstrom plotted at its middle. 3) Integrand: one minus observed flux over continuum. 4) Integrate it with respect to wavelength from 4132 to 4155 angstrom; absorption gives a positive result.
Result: -0.8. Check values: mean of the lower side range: 14.1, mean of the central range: 14.1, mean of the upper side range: 13.3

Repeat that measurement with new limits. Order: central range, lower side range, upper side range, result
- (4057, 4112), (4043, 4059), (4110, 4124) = 2.1 angstrom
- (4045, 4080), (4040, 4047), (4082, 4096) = 2.1 angstrom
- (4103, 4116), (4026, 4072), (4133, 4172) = 0.4 angstrom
